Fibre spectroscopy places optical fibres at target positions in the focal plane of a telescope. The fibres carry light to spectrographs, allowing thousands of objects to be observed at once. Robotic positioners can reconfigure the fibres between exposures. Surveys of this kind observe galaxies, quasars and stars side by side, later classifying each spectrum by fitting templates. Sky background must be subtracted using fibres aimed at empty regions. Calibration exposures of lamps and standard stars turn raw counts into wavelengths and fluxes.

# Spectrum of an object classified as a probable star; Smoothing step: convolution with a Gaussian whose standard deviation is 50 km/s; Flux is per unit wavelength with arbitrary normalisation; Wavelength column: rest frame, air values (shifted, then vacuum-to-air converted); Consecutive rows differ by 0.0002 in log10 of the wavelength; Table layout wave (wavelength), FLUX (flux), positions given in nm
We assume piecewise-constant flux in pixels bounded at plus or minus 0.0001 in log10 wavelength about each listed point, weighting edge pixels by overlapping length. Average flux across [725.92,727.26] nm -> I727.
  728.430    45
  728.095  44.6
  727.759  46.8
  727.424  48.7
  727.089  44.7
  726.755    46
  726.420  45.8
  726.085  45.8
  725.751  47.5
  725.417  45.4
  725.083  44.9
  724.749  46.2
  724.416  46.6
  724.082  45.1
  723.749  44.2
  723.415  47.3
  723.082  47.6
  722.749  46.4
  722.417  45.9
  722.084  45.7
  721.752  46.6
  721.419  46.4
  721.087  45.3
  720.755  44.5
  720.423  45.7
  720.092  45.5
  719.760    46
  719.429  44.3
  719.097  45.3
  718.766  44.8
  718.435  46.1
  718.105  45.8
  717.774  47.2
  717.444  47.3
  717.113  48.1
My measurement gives 45.6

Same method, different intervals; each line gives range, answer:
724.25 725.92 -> 46.1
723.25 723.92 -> 45.7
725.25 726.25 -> 46.3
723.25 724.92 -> 45.9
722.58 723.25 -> 47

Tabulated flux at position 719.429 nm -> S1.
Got 44.3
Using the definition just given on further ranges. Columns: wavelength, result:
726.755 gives 46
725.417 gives 45.4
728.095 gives 44.6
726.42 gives 45.8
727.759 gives 46.8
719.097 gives 45.3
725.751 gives 47.5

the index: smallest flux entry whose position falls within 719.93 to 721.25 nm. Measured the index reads 44.5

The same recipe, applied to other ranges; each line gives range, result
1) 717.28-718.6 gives 45.8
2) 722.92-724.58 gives 44.2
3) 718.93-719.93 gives 44.3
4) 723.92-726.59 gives 44.9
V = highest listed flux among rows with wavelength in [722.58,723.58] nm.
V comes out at 47.6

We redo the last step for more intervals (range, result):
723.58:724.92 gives 46.6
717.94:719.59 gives 46.1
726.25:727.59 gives 48.7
